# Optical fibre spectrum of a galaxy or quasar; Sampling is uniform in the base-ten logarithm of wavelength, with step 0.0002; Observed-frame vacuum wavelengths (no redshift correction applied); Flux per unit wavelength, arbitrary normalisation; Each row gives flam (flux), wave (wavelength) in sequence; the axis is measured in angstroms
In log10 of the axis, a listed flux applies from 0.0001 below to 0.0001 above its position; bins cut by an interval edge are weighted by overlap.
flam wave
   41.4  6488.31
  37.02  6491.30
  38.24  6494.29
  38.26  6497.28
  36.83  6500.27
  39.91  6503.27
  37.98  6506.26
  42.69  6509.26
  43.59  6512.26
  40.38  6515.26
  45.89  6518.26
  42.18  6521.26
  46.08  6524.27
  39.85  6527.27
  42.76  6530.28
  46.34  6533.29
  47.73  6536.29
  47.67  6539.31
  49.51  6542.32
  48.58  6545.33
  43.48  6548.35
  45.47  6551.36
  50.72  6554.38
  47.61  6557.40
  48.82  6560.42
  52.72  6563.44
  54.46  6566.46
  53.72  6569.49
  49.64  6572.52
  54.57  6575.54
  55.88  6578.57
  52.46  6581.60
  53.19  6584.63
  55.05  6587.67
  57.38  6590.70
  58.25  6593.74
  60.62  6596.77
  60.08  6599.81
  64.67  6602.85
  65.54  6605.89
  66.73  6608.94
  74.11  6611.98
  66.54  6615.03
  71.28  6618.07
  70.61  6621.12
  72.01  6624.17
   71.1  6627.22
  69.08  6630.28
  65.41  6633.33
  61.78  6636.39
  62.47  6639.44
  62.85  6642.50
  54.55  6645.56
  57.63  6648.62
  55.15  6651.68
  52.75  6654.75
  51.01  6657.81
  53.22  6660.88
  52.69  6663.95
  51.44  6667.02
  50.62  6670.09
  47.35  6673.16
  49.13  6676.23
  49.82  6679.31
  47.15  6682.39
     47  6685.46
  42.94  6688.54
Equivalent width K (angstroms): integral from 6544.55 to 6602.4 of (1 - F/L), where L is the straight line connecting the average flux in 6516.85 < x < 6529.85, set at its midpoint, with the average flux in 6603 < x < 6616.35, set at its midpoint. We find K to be 4.6 angstroms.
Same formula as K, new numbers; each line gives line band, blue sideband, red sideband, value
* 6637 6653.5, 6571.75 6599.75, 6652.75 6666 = -1.7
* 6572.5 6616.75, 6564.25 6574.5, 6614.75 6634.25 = 0.4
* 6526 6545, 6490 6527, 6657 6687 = -1.6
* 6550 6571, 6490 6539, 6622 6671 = -1.2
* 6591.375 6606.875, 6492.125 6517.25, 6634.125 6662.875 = -3.1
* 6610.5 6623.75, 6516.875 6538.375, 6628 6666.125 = -3.8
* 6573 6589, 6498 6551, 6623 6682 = -1.4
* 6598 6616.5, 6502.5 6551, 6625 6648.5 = -2.4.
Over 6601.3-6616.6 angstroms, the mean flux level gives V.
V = 67.5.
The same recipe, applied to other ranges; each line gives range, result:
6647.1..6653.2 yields 56.4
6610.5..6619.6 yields 70.6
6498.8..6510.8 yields 39.4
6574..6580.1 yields 55.2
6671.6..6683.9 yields 48.4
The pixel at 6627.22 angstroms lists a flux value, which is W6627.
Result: 71.1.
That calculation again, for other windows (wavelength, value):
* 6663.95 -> 52.69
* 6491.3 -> 37.02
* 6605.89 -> 65.54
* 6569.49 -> 53.72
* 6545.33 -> 48.58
